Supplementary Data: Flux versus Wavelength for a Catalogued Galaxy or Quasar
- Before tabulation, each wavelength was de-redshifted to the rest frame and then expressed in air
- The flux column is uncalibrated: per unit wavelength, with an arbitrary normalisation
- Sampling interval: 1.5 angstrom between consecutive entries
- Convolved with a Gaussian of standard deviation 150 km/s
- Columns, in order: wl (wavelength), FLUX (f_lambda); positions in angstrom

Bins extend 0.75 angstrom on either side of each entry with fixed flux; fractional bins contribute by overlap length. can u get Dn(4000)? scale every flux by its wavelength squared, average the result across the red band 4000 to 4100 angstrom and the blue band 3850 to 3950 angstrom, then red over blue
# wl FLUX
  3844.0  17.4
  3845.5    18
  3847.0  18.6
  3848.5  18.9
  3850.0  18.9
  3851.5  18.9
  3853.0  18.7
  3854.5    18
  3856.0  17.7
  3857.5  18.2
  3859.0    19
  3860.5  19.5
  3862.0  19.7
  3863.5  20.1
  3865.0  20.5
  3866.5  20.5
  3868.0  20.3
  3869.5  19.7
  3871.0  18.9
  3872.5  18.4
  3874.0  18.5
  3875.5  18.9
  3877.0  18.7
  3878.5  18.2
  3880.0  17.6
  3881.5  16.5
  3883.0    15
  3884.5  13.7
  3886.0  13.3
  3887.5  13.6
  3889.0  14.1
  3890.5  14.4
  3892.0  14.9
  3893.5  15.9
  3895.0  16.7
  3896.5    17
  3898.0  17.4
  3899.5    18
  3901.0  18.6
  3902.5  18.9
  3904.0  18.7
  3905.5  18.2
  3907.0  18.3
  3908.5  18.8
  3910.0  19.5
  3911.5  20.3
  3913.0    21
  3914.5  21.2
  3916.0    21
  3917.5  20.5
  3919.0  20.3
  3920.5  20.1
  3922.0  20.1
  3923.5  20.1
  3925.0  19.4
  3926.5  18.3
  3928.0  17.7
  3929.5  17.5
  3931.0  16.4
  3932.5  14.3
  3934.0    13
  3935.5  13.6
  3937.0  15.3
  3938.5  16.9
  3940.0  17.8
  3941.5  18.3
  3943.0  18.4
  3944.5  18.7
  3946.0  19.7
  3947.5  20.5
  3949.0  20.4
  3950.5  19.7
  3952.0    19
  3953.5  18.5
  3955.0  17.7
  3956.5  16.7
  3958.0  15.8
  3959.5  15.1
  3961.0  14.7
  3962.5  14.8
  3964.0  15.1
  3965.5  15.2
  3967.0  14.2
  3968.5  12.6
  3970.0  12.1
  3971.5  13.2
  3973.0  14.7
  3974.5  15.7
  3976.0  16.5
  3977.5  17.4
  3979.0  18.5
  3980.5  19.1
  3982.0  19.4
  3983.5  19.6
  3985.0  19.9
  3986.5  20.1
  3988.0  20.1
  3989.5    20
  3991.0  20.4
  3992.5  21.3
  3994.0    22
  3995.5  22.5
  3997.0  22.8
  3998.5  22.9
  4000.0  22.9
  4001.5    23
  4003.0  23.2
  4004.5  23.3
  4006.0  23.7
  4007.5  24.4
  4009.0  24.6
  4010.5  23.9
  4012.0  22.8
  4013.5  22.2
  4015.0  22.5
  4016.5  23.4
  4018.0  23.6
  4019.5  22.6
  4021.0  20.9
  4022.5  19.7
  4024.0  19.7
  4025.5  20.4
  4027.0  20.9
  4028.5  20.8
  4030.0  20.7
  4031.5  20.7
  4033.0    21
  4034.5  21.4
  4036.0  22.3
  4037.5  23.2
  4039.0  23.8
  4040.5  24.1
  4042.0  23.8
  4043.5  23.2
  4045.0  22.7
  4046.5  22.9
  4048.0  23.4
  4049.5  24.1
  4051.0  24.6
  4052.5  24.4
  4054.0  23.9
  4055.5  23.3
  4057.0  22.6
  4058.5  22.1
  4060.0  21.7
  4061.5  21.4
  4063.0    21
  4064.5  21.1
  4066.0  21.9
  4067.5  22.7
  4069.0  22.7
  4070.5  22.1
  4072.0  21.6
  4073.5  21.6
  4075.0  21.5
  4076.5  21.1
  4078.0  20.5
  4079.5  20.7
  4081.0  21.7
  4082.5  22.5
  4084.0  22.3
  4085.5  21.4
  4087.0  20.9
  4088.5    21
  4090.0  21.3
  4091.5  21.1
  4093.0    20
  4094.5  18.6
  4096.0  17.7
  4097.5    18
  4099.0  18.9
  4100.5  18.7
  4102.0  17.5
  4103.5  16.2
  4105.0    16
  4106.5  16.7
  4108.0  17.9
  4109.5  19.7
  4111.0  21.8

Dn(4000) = 1.31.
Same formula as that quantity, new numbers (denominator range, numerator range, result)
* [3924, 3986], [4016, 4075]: 1.38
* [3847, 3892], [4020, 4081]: 1.36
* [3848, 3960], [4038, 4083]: 1.35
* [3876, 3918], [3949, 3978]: 0.94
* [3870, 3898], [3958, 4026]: 1.27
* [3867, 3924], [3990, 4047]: 1.32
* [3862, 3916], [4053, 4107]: 1.27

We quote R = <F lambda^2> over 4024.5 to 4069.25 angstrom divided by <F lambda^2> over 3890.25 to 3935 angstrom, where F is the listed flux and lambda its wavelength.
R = 1.3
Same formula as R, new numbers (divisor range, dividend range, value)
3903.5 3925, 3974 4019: 1.13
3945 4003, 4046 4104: 1.22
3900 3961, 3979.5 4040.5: 1.24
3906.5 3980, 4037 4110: 1.30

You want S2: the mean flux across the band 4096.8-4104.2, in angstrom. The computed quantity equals 17.9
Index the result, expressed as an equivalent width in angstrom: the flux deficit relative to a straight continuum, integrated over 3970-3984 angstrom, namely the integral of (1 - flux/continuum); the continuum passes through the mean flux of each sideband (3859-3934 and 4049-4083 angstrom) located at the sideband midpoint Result 2.27 angstrom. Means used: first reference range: 18.1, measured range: 16.8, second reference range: 22.2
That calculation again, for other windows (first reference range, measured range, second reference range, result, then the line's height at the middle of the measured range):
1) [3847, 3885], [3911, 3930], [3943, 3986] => -2.3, 17.7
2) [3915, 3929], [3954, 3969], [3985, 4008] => 4.1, 21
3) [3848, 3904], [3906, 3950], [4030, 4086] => 1.1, 19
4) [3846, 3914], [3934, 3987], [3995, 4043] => 9.4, 20.6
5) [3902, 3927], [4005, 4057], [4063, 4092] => -4.0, 21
